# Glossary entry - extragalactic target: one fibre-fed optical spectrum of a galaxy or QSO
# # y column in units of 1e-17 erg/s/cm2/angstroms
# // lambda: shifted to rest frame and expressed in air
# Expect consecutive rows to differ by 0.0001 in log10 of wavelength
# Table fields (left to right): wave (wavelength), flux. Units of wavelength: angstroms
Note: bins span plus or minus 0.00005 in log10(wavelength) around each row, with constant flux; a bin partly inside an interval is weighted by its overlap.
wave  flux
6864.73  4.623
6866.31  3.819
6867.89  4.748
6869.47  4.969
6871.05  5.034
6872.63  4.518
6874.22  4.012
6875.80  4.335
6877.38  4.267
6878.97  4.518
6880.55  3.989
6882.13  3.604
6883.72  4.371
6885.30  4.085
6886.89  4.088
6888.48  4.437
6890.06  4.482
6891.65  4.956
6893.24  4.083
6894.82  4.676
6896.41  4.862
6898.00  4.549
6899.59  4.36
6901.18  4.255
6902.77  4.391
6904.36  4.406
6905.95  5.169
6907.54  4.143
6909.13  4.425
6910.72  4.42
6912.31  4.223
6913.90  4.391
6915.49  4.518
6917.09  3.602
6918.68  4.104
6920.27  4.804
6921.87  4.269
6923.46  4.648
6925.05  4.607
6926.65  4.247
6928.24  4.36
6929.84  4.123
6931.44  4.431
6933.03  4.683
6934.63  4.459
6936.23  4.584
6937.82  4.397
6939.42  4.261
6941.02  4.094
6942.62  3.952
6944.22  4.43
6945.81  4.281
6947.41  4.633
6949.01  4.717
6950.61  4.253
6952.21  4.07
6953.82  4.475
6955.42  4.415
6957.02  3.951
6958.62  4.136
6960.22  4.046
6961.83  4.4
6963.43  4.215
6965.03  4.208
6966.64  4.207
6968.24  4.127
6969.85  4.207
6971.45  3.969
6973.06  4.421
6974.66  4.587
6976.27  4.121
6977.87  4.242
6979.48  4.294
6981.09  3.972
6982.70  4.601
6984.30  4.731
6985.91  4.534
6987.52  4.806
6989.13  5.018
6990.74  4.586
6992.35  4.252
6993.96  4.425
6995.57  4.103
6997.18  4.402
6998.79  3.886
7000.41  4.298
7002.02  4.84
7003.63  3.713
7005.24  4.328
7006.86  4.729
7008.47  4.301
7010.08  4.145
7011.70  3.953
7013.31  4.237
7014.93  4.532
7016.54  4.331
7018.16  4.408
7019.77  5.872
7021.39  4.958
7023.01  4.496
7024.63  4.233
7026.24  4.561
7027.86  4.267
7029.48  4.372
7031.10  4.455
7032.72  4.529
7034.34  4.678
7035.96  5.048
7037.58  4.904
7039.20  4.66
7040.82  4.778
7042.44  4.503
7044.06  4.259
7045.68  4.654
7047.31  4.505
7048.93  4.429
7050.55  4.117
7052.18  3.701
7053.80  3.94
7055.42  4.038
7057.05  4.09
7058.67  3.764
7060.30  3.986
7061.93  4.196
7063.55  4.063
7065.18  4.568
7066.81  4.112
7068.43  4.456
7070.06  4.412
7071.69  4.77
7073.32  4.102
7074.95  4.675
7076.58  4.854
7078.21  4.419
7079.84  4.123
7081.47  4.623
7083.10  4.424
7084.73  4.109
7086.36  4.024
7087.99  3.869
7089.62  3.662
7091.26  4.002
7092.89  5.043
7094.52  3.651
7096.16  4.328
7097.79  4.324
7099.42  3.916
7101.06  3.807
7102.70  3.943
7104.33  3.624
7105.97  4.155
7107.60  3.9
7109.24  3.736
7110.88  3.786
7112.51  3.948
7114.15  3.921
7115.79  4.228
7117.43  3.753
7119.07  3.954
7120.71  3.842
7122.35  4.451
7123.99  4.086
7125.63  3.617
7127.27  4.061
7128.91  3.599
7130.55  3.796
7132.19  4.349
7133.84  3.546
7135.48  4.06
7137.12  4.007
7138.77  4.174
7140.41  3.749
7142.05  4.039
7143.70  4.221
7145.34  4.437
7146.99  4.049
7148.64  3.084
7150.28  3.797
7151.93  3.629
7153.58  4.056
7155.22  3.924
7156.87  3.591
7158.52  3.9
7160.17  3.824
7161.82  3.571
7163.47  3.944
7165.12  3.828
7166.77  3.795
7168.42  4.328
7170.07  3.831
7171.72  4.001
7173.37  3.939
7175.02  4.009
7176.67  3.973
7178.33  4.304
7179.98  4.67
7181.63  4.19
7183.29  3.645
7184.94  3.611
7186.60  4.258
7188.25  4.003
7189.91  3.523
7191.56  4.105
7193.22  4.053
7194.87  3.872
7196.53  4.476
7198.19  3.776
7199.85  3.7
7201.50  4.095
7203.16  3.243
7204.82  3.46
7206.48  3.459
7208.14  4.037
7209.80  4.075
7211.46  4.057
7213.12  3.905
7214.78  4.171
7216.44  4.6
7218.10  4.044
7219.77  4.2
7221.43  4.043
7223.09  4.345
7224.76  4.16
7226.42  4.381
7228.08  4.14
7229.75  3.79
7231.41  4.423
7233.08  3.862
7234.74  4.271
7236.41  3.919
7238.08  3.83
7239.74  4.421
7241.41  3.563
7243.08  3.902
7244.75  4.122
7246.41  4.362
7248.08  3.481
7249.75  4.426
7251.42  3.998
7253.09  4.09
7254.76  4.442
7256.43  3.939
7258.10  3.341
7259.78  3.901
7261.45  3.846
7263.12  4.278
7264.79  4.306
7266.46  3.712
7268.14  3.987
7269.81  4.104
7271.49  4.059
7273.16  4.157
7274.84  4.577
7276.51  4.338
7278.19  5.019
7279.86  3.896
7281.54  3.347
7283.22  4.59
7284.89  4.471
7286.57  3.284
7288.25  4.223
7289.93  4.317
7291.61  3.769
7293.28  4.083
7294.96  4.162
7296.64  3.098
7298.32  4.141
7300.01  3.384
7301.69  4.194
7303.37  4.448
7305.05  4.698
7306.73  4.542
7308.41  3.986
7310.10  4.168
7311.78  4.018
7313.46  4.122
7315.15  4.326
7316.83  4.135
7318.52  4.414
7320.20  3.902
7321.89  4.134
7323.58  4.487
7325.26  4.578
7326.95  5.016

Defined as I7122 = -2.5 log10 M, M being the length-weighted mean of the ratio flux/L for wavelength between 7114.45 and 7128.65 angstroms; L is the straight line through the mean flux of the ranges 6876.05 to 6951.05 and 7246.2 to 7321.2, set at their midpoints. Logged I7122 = 0.06 mag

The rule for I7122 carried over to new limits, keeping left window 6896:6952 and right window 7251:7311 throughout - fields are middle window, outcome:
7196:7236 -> 0.030 mag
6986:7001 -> -0.022 mag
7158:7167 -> 0.103 mag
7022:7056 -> -0.036 mag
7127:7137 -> 0.083 mag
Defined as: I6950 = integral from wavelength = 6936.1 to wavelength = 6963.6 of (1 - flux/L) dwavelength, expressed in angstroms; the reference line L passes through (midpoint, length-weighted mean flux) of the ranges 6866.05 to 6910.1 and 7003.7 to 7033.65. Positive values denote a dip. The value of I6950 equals 0.9 angstroms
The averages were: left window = 4.42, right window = 4.47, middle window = 4.29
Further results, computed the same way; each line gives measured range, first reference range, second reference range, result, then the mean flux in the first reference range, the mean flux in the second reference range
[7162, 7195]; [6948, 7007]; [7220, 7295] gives 1.30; 4.33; 4.08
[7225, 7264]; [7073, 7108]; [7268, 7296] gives 1.03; 4.17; 4.14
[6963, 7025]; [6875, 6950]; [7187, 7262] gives -1.70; 4.38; 4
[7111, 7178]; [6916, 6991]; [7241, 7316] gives 4.20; 4.35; 4.07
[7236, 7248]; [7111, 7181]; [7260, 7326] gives 0.24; 3.95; 4.13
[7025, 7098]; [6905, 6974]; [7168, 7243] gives -2.60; 4.33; 4.01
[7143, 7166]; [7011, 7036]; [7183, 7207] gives 0.88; 4.55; 3.83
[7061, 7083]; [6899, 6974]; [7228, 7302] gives -1.07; 4.33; 4.03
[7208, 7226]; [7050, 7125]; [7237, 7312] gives -0.33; 4.12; 4.07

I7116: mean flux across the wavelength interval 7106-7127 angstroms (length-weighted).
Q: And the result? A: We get 3.95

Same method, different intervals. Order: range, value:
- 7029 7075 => 4.37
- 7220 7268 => 4.05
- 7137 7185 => 3.94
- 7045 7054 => 4.24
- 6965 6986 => 4.3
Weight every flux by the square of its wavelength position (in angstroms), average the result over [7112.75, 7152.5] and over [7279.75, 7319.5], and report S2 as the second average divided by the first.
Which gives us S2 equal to 1.1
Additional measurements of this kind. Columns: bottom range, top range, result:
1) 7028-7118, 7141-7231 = 0.97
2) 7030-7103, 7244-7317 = 1.01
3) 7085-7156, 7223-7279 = 1.07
